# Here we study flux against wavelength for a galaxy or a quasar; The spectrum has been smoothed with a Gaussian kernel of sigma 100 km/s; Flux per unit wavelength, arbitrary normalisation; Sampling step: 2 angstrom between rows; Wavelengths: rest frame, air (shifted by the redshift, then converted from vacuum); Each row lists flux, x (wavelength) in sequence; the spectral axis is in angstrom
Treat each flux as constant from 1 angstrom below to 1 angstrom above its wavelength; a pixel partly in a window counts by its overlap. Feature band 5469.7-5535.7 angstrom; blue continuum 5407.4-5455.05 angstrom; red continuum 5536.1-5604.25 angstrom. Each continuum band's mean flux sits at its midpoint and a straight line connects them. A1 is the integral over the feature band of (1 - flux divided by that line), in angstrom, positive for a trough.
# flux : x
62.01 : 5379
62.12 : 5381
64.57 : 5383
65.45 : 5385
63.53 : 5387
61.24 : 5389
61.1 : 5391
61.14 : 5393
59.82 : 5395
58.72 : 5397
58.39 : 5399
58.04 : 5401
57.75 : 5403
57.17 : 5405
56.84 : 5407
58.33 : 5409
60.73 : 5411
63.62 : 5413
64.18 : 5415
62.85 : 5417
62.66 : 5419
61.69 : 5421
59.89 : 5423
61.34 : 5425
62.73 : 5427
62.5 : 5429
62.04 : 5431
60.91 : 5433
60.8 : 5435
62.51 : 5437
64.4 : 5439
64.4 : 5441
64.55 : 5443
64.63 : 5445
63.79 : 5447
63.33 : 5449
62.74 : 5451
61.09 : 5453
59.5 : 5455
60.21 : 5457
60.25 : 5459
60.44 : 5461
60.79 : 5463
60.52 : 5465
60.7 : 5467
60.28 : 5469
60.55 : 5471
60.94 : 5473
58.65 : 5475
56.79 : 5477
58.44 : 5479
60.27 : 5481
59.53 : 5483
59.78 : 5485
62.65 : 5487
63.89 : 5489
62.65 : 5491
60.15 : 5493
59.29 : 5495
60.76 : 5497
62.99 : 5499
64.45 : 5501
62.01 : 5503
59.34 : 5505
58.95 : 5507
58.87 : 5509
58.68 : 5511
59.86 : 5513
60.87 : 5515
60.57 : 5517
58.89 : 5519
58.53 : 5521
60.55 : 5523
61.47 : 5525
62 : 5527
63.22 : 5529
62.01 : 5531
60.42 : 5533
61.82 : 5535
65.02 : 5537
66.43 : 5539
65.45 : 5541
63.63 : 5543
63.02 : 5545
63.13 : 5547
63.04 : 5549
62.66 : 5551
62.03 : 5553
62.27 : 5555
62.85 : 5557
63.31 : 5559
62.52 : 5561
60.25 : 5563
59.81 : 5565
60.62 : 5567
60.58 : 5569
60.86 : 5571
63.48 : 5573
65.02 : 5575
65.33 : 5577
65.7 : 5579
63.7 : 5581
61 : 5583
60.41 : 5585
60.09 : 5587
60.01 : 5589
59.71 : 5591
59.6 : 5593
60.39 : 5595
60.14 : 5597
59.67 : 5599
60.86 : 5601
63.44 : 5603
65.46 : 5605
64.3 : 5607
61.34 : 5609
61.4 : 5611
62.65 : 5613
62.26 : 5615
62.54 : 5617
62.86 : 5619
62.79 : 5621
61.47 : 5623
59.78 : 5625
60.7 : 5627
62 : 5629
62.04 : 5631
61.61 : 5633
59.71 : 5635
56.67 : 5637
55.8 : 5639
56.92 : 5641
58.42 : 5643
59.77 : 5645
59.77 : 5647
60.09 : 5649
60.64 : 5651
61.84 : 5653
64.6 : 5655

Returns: 1.8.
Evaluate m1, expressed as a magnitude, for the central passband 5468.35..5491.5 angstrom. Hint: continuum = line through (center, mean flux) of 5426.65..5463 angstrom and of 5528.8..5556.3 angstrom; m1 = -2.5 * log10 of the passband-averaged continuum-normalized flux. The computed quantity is 0.04 mag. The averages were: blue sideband 62.2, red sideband 63.1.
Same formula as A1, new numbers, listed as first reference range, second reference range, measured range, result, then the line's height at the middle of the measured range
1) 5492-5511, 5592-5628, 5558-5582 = -0.5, 61.3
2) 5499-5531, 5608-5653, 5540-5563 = -0.9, 60.6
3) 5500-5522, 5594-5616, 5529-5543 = -0.7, 60.6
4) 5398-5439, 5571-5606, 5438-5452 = -0.7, 61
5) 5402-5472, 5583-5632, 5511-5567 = -0.5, 61.5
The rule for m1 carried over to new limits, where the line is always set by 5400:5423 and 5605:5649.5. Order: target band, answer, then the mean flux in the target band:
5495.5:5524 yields 0.003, 60.4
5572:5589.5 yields -0.038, 62.8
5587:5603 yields 0.008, 60.3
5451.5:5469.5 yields -0.001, 60.5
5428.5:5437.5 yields -0.023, 61.7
